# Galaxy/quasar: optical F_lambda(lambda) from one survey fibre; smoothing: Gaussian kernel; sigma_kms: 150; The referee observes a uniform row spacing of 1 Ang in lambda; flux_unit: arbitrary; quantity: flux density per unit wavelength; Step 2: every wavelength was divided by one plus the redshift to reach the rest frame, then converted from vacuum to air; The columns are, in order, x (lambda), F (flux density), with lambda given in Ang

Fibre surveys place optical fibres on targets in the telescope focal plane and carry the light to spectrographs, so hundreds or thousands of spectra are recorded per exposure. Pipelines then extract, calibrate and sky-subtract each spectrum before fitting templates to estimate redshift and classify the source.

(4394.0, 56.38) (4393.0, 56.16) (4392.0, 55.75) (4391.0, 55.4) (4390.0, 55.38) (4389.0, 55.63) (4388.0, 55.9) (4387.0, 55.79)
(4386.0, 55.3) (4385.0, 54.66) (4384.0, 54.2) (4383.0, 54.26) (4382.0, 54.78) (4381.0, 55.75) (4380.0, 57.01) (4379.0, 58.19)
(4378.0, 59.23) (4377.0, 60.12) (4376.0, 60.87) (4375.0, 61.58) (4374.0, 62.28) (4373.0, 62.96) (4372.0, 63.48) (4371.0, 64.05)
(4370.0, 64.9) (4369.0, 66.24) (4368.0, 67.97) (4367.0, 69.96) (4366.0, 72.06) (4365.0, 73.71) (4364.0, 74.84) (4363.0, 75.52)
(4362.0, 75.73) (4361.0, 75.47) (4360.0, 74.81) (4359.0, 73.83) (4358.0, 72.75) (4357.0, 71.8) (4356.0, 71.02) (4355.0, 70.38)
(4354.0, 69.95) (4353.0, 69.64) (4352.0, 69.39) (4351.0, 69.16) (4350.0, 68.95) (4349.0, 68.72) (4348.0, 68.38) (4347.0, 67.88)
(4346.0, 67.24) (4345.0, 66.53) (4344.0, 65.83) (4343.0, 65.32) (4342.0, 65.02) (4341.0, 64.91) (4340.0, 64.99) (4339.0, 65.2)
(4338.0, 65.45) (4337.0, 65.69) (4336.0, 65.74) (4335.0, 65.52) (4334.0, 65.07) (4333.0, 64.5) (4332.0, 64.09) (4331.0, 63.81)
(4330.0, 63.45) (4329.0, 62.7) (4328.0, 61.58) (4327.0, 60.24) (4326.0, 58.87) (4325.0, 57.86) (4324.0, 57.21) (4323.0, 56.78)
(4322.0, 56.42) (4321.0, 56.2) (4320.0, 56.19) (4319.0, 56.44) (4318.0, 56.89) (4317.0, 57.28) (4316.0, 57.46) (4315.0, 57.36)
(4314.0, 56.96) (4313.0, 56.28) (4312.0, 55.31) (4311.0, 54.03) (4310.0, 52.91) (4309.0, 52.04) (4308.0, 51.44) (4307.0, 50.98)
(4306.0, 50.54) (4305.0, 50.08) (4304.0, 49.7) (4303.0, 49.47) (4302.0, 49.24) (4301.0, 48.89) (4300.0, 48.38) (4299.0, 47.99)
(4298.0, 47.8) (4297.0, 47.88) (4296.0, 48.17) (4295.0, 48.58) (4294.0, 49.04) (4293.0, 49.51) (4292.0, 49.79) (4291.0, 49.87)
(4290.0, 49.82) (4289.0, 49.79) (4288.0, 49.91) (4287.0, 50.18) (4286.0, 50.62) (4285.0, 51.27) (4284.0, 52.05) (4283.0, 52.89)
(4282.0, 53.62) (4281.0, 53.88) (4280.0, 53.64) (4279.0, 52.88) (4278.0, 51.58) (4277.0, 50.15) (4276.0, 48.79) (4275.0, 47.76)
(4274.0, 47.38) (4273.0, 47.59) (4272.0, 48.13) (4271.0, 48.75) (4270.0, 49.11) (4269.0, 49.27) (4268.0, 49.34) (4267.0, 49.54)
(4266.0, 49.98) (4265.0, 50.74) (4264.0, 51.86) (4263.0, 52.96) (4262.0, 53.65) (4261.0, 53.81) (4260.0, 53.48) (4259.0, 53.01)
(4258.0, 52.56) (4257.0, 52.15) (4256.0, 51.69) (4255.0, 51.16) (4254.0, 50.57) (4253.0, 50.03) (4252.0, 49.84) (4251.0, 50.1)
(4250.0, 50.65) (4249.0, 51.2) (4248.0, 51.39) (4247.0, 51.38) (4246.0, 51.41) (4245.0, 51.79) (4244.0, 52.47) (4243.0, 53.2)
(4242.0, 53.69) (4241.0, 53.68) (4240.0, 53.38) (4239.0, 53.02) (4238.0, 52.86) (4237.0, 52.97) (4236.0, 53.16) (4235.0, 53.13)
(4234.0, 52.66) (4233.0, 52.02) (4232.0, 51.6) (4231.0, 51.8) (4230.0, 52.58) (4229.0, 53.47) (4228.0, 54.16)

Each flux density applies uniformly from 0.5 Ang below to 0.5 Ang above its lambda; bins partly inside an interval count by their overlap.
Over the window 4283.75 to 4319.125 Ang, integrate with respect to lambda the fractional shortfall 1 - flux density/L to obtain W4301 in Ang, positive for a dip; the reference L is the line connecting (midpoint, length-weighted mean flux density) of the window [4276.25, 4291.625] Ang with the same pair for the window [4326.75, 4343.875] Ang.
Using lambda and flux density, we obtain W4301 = 2.8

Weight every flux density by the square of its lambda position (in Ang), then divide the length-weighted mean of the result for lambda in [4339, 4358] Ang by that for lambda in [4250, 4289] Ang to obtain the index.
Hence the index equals 1.39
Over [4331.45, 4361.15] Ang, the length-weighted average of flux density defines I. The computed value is 68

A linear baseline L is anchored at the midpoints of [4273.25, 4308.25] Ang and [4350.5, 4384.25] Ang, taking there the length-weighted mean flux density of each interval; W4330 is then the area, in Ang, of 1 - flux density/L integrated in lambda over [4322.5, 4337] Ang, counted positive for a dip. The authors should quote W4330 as -0.9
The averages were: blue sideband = 50.1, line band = 62.1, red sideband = 66.5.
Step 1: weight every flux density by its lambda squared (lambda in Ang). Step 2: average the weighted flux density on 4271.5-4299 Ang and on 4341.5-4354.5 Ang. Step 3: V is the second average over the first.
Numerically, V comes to 1.4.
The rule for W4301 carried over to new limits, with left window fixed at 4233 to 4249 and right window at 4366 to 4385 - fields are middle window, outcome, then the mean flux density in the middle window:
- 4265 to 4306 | 4.1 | 49.8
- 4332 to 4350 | -2.2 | 66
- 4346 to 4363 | -3.2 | 71.1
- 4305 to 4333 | 0.2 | 57.1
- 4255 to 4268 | 0.5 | 52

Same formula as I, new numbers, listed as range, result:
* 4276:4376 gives 59.9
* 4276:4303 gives 50.2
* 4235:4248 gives 52.7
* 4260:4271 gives 51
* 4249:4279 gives 50.6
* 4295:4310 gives 49.6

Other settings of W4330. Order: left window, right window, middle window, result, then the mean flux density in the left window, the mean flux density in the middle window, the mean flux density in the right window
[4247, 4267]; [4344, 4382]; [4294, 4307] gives 2.0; 51.6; 49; 67.4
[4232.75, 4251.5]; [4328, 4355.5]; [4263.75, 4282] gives 2.1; 52.3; 50.1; 66.3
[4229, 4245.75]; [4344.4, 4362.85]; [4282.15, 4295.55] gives 2.3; 52.8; 50.3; 70.7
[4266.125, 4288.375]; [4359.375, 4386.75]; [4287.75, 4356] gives -1.8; 50.4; 58.4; 64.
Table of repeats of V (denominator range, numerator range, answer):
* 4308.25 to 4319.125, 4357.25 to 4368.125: 1.35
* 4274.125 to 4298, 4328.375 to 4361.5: 1.38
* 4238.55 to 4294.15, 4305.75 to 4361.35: 1.27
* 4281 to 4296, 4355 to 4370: 1.48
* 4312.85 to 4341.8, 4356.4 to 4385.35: 1.10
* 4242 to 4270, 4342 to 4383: 1.37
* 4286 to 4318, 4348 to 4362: 1.42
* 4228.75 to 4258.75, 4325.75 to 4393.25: 1.31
